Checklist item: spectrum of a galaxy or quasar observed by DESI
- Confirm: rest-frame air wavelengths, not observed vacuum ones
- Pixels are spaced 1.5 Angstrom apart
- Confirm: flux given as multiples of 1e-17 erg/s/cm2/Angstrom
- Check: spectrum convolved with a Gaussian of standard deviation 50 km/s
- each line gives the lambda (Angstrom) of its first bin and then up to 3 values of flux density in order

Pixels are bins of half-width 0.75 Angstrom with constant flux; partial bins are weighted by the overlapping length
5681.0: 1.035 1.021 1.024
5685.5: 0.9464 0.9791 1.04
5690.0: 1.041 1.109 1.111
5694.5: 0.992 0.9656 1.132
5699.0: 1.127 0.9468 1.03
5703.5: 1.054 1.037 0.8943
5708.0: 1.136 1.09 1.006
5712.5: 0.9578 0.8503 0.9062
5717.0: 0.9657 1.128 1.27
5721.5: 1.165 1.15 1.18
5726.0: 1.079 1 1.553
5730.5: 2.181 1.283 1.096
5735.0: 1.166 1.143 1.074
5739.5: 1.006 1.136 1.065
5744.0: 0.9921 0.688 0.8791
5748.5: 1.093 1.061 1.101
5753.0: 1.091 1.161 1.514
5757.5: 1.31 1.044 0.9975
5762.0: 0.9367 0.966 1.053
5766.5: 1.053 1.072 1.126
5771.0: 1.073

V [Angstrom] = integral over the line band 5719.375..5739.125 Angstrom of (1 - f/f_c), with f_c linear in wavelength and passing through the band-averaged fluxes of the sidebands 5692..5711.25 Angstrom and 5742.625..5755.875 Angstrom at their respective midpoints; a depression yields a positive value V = -4.1 Angstrom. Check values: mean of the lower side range 1.04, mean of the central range 1.25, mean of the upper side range 1.03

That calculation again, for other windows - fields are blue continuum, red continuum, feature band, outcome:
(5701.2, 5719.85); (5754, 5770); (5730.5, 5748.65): -0.5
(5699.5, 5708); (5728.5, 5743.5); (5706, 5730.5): 0.2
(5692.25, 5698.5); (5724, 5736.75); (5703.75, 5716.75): 1.9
